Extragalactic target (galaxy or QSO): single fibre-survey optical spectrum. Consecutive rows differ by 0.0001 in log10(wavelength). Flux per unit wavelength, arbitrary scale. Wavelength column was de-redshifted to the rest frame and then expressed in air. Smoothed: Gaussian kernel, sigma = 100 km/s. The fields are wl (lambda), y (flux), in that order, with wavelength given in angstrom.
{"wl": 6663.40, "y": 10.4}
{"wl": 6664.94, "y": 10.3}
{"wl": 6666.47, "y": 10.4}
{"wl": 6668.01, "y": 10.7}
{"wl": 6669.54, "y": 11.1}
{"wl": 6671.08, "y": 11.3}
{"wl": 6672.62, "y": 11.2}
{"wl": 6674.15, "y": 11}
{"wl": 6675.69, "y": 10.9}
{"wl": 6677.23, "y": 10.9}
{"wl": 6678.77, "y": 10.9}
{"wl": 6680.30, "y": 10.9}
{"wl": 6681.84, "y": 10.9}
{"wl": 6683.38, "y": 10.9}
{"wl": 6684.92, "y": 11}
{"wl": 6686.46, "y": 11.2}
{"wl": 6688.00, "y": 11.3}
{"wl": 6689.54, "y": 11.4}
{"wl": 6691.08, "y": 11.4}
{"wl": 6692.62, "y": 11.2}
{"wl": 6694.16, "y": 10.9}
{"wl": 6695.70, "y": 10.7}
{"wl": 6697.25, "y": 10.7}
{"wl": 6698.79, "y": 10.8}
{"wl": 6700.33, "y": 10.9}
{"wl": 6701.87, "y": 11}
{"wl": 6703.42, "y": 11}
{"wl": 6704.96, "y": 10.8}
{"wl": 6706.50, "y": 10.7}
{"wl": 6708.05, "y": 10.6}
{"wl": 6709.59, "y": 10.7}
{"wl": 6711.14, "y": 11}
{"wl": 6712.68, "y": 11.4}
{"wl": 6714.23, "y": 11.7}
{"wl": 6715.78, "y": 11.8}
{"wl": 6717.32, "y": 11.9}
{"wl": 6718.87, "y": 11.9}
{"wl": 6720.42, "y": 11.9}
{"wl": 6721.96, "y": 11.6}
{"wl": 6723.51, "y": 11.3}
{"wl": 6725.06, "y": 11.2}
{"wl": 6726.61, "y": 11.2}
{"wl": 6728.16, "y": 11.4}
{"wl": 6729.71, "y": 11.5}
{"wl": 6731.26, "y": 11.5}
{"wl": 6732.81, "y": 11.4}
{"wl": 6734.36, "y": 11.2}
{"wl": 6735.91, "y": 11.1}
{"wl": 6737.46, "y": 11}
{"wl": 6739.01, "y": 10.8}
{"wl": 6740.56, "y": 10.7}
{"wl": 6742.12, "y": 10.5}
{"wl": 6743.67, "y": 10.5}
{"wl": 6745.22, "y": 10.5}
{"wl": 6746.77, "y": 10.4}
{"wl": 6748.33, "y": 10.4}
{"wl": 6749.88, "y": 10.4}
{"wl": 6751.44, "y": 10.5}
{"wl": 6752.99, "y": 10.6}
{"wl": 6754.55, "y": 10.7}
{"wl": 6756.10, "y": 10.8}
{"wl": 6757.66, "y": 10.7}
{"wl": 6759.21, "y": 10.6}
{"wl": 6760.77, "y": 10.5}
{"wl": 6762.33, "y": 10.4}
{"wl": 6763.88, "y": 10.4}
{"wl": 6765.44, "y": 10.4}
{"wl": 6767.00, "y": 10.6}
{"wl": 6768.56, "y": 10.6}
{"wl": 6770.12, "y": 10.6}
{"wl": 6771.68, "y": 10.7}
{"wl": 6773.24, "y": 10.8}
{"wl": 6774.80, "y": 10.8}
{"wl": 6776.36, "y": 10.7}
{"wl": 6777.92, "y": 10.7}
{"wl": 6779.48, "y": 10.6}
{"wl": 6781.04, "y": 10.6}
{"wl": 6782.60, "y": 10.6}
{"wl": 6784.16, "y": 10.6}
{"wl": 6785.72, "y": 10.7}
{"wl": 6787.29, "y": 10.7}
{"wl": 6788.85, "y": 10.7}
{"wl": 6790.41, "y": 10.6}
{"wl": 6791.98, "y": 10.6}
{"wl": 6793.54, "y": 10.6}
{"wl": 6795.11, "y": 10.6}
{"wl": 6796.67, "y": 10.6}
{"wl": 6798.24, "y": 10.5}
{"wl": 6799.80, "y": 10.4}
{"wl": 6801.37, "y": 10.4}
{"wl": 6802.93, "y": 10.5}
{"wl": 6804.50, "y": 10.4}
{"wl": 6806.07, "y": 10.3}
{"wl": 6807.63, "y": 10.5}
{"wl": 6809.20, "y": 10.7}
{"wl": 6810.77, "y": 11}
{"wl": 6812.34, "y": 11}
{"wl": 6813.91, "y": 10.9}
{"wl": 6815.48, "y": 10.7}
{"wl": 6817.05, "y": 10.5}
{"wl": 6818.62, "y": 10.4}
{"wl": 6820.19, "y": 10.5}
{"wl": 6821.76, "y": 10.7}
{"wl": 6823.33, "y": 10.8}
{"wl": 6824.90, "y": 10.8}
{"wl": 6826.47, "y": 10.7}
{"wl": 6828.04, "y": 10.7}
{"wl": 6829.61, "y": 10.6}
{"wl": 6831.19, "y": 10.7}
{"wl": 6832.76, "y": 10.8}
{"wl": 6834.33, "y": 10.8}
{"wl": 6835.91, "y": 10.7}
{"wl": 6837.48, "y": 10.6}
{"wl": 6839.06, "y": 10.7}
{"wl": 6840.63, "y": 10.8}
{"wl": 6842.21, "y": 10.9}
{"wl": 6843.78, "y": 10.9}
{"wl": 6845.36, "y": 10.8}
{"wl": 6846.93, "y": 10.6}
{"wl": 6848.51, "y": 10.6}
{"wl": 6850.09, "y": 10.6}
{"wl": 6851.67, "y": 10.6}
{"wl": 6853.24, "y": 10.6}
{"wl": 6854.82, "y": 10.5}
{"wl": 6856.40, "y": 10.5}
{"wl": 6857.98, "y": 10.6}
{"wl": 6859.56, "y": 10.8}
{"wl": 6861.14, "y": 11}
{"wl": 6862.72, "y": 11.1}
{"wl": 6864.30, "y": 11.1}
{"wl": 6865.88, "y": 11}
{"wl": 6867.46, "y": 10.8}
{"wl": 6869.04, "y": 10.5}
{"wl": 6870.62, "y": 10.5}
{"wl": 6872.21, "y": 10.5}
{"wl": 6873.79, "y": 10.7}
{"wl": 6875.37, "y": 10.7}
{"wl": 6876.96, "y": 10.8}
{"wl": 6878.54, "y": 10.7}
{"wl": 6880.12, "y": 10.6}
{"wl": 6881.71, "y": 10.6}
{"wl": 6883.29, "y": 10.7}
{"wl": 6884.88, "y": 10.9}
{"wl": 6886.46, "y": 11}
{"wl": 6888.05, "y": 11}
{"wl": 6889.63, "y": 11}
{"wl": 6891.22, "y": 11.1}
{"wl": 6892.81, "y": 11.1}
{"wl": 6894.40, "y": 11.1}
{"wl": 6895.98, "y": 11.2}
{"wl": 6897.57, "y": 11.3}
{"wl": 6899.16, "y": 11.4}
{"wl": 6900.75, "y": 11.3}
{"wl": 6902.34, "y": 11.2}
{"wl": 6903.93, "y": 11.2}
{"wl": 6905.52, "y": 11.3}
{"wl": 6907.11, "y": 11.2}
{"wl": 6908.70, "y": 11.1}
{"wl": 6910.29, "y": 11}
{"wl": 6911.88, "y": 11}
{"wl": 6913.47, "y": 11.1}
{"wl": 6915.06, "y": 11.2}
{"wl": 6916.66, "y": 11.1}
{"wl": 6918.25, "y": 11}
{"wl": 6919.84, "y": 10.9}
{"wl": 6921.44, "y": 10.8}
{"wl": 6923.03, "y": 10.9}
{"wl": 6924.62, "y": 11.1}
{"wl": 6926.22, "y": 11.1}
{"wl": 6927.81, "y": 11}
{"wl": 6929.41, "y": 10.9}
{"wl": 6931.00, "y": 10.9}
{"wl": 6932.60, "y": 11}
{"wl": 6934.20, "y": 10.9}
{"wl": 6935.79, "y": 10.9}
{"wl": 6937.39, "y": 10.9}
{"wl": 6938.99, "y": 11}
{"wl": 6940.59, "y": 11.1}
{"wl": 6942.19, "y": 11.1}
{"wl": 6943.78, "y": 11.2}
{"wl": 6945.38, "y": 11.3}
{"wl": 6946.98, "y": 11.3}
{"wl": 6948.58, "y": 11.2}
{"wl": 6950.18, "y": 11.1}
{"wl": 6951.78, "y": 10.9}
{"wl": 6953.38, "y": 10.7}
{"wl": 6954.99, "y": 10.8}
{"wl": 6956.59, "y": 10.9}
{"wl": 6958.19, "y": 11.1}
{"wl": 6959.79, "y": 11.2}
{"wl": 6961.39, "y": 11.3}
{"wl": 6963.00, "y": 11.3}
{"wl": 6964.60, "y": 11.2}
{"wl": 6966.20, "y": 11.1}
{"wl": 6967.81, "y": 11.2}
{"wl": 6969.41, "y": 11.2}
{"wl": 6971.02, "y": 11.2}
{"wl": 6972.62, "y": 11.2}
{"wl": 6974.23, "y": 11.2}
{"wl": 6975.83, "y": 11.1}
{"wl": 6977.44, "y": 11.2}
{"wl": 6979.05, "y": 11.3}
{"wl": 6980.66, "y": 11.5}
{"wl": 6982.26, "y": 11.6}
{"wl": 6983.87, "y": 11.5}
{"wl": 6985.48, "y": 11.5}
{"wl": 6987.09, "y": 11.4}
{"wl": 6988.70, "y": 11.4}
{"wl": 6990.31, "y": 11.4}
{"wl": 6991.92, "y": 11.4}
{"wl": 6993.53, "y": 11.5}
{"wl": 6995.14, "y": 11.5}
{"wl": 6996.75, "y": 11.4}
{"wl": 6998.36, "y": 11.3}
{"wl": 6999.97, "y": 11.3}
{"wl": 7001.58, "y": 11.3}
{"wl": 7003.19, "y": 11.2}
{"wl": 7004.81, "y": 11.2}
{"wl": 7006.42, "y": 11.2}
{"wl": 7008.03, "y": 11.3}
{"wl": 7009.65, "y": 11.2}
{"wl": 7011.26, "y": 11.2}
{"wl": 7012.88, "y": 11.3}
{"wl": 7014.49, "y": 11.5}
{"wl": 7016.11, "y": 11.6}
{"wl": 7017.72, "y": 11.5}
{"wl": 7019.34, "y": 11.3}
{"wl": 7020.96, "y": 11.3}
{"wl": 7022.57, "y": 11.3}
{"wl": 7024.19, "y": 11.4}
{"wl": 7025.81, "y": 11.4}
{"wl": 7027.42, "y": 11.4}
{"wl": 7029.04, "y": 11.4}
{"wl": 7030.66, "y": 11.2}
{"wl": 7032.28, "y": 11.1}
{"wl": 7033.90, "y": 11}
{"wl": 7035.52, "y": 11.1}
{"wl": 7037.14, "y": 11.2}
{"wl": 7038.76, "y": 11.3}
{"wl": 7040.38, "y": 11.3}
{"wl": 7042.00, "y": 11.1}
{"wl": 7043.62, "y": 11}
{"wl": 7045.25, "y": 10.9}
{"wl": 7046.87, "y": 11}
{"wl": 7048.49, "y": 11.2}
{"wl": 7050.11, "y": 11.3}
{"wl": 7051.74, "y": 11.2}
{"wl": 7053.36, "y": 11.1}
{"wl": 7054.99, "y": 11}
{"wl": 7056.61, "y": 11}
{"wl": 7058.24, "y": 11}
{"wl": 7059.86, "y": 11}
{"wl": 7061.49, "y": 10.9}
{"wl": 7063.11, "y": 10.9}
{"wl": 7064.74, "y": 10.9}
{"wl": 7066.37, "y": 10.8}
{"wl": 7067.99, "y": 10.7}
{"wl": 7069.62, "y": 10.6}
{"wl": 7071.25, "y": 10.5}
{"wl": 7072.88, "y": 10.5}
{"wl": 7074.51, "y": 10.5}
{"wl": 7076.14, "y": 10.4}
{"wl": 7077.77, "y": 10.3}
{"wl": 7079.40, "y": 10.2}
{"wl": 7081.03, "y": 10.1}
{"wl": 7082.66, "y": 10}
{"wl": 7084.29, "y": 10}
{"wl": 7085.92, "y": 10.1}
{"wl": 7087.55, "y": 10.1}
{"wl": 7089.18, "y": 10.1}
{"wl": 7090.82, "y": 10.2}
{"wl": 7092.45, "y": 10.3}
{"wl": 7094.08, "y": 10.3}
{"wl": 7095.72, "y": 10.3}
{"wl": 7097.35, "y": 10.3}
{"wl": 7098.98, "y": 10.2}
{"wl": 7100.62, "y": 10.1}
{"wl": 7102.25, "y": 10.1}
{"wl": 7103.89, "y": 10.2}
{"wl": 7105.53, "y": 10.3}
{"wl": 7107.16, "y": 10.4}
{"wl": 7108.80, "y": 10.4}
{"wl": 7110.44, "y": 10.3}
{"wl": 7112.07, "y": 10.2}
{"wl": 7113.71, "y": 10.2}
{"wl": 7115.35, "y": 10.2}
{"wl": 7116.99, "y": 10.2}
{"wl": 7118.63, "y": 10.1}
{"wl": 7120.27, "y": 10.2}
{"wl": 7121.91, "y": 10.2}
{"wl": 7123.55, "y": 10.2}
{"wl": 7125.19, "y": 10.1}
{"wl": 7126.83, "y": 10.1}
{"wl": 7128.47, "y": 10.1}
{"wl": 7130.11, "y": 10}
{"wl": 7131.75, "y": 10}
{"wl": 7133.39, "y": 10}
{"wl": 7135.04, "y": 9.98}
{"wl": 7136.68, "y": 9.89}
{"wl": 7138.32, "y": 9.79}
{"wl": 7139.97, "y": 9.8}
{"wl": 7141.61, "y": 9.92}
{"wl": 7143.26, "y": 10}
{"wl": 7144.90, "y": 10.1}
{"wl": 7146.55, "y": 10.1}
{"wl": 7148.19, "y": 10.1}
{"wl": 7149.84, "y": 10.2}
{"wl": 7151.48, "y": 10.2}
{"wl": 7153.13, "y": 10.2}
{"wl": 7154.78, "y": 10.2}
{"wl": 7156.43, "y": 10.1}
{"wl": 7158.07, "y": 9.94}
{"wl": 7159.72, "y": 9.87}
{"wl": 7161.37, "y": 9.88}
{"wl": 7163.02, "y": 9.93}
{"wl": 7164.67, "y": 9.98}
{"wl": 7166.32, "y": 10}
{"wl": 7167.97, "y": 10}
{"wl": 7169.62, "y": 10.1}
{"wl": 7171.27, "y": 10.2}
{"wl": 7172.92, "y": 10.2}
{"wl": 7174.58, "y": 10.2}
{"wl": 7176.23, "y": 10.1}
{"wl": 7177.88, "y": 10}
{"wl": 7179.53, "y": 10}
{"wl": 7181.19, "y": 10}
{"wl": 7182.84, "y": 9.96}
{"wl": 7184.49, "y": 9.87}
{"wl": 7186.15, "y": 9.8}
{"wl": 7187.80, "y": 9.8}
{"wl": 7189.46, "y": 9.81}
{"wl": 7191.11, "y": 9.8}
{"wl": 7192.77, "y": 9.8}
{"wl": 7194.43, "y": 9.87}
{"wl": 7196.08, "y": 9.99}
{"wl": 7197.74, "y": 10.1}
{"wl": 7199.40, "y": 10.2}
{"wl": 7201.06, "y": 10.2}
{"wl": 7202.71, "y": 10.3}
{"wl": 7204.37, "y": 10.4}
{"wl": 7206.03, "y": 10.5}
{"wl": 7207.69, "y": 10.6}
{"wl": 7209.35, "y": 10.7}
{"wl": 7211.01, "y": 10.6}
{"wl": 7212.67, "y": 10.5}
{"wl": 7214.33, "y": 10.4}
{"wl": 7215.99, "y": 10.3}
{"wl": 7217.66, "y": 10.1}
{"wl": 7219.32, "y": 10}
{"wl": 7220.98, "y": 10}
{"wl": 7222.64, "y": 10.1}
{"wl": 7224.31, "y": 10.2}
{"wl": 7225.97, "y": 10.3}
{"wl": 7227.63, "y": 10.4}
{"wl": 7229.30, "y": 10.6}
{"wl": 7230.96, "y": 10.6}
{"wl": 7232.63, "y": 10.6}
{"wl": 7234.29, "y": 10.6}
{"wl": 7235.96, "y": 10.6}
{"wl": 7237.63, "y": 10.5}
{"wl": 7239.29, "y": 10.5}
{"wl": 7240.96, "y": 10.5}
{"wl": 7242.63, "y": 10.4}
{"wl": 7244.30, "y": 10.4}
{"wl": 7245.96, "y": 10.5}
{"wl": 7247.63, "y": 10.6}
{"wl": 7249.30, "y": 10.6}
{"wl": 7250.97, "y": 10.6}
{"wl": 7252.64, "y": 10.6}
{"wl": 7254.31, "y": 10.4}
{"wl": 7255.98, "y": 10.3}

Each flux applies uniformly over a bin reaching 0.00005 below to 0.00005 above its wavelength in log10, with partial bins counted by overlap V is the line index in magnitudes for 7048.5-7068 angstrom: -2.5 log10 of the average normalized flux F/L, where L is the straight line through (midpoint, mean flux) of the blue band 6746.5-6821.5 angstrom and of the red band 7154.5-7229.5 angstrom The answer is -0.07 mag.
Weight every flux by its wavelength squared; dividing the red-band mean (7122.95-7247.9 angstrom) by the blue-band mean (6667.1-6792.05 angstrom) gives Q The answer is 1.06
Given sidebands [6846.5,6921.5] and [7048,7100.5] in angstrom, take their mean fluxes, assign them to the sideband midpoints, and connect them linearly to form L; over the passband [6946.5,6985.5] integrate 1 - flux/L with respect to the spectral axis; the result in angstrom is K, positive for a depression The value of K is -1.6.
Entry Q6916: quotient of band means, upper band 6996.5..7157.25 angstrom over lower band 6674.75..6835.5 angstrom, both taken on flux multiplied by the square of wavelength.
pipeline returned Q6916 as 1.08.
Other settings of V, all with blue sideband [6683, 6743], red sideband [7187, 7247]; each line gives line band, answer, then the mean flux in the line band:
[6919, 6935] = -0.02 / 11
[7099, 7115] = 0.03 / 10.2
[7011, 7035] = -0.07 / 11.3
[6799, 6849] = 0.03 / 10.7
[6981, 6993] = -0.08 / 11.5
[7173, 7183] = 0.03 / 10.1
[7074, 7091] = 0.04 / 10.2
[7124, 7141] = 0.05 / 9.98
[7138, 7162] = 0.04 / 10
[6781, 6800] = 0.04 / 10.6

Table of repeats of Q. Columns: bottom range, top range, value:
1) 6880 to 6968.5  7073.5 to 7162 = 0.97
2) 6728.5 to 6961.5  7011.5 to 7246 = 1.04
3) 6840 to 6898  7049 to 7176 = 1.02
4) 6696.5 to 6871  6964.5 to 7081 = 1.11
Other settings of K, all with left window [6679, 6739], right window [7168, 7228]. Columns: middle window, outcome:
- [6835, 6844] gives 0.1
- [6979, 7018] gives -3.0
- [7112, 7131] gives 0.3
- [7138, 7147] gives 0.3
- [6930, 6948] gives -0.6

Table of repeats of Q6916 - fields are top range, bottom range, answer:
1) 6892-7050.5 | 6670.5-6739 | 1.08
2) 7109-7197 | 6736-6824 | 1.05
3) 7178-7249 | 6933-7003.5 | 0.98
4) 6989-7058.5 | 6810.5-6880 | 1.11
